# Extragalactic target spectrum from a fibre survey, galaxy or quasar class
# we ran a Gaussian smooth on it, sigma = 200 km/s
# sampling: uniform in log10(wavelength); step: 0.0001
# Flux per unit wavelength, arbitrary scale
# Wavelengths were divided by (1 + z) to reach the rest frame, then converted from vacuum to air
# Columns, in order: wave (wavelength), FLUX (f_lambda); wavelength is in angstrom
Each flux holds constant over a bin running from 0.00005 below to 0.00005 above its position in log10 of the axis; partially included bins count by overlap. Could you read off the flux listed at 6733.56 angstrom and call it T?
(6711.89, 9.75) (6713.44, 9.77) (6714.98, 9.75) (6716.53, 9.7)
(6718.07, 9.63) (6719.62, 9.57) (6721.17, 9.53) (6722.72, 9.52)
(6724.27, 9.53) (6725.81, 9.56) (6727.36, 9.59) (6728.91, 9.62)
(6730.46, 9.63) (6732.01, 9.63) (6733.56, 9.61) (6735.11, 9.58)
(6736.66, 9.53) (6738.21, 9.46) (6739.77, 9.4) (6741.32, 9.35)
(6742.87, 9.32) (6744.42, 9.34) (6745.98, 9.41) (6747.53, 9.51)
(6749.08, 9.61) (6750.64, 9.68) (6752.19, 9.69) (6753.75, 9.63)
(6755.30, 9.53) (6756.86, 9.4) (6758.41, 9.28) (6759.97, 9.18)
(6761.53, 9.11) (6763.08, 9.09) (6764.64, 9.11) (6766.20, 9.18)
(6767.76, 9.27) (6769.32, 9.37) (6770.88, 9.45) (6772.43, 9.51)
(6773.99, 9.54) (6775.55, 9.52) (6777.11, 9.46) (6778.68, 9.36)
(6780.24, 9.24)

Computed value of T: 9.61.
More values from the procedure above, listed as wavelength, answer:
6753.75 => 9.63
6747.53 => 9.51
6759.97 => 9.18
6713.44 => 9.77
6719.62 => 9.57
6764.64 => 9.11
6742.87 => 9.32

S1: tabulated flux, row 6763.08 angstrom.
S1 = 9.09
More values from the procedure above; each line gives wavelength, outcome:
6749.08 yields 9.61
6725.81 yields 9.56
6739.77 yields 9.4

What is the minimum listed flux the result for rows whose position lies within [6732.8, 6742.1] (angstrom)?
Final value 9.35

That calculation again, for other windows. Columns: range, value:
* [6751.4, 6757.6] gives 9.4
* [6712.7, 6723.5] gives 9.52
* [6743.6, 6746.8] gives 9.34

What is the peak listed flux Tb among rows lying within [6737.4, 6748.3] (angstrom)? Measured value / 9.51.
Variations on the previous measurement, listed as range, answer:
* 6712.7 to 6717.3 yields 9.77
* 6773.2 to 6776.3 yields 9.54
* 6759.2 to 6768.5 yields 9.27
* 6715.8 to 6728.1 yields 9.7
